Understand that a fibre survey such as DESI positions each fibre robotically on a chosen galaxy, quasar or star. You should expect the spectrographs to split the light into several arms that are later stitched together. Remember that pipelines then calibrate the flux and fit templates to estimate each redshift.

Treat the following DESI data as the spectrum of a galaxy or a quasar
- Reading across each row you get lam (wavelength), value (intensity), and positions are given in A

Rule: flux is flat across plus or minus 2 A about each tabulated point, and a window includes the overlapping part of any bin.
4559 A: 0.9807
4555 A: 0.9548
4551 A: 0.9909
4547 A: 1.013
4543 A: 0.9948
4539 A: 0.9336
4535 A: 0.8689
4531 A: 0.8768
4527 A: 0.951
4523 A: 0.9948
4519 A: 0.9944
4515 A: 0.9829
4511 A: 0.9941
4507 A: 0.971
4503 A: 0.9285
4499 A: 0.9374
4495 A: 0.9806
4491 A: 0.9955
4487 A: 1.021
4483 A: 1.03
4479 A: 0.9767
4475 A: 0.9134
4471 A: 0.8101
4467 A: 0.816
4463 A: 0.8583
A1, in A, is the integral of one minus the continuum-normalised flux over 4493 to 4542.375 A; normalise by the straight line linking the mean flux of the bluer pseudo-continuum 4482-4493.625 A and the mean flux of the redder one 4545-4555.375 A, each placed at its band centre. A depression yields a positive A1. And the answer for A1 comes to 2.46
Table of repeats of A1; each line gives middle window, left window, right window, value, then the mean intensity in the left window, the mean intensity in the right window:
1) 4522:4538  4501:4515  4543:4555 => 1.0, 0.967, 0.993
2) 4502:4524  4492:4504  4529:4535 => -1.5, 0.954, 0.874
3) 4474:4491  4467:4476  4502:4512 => -2.1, 0.846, 0.965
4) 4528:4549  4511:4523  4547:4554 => 1.1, 0.991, 0.992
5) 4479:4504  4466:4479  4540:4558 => -2.4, 0.869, 0.985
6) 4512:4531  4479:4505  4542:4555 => 0.3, 0.982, 0.993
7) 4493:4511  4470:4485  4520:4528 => 0.0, 0.941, 0.978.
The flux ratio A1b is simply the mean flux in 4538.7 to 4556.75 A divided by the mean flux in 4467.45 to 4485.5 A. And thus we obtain 1.1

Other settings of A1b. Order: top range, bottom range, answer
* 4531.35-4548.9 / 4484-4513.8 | 0.97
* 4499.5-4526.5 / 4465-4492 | 1.04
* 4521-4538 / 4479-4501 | 0.93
